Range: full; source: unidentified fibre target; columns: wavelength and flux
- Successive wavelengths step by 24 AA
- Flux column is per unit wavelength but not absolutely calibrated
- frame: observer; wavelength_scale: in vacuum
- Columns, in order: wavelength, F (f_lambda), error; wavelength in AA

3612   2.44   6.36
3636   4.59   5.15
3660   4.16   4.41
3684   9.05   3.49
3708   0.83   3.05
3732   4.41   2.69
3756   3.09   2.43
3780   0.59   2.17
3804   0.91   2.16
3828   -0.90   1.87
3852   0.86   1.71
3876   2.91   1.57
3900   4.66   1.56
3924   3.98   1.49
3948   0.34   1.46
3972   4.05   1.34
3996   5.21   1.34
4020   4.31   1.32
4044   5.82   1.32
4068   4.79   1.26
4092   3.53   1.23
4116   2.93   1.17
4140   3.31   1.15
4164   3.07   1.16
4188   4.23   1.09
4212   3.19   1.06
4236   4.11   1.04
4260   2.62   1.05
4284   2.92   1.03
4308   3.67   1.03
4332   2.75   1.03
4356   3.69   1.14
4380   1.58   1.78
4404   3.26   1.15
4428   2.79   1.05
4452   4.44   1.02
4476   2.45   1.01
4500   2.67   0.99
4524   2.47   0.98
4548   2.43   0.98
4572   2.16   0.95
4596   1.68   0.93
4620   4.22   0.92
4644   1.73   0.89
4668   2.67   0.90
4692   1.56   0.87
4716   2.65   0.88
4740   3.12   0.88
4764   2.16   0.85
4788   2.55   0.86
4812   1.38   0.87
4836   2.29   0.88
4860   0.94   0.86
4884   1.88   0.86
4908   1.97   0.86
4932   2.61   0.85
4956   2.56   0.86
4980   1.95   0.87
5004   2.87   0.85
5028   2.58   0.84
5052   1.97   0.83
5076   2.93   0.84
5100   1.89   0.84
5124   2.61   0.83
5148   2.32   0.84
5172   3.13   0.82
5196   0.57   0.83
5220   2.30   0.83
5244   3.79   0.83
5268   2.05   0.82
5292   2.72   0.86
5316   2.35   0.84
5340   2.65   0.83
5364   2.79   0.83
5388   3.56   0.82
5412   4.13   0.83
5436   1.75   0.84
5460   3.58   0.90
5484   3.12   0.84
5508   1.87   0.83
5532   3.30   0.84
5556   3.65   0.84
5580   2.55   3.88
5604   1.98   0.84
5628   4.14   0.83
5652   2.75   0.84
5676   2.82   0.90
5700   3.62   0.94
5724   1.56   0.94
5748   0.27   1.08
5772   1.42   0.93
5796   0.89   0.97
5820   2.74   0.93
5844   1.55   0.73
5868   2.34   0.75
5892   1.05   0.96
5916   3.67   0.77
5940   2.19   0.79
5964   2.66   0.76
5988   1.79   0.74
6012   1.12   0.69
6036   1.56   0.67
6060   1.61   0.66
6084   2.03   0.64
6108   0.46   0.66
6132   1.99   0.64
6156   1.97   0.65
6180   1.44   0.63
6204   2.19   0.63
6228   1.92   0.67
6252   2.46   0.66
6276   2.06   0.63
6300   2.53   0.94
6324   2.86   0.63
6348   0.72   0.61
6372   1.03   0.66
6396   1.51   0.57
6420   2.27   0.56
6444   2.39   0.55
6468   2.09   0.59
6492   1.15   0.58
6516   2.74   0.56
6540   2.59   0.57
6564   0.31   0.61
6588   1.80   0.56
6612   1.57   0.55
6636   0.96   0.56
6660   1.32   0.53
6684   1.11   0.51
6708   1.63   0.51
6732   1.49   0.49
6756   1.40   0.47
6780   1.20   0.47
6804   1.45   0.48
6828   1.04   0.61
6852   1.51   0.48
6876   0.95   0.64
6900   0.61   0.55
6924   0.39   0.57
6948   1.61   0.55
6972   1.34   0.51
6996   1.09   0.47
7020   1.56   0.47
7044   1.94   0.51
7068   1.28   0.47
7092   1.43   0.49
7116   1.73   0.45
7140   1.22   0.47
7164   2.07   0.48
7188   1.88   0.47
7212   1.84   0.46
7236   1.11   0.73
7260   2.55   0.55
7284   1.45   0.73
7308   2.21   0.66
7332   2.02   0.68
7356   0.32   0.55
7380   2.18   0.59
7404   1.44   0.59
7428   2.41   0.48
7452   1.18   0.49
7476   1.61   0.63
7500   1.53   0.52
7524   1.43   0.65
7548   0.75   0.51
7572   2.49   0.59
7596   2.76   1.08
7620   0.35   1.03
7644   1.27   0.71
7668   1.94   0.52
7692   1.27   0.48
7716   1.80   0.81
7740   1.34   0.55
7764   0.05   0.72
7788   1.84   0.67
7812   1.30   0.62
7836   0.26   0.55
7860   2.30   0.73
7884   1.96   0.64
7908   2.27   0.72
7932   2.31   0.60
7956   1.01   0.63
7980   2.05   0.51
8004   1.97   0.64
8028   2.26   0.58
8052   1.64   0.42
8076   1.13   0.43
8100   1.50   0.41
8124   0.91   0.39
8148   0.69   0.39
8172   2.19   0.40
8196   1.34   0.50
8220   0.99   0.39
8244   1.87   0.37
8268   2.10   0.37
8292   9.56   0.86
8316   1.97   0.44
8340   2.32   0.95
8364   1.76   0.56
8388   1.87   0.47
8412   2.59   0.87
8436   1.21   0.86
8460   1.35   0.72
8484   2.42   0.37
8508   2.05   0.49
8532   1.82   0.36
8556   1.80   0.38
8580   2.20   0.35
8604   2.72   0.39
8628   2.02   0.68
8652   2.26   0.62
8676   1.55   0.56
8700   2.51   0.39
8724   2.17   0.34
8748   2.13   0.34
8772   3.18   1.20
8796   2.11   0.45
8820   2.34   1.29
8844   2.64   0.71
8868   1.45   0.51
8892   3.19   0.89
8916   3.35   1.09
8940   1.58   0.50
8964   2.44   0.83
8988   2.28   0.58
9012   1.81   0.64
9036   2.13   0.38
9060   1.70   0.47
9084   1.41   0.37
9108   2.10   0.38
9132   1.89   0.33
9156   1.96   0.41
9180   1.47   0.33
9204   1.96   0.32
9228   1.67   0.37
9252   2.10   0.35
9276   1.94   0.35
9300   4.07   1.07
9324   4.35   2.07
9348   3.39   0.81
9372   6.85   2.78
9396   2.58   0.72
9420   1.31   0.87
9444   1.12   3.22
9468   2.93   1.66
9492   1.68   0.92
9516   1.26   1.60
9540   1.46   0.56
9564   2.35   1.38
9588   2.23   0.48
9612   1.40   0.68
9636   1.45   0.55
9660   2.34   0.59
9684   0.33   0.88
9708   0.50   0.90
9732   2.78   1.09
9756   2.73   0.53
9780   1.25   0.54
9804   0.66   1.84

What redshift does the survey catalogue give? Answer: 1.222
